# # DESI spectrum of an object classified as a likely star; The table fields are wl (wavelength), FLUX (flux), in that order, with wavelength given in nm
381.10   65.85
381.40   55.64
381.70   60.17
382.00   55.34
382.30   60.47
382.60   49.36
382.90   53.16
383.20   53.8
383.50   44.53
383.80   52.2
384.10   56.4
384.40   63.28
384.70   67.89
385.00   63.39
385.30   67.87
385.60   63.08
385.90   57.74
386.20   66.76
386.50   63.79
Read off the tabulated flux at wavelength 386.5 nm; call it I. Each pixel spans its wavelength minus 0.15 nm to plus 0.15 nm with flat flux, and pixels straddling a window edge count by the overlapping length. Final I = 63.79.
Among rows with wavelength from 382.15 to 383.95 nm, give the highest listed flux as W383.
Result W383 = 60.47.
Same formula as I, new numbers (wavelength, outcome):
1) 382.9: 53.16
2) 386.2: 66.76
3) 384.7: 67.89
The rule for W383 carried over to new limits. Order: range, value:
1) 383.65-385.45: 67.89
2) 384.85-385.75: 67.87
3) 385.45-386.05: 63.08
